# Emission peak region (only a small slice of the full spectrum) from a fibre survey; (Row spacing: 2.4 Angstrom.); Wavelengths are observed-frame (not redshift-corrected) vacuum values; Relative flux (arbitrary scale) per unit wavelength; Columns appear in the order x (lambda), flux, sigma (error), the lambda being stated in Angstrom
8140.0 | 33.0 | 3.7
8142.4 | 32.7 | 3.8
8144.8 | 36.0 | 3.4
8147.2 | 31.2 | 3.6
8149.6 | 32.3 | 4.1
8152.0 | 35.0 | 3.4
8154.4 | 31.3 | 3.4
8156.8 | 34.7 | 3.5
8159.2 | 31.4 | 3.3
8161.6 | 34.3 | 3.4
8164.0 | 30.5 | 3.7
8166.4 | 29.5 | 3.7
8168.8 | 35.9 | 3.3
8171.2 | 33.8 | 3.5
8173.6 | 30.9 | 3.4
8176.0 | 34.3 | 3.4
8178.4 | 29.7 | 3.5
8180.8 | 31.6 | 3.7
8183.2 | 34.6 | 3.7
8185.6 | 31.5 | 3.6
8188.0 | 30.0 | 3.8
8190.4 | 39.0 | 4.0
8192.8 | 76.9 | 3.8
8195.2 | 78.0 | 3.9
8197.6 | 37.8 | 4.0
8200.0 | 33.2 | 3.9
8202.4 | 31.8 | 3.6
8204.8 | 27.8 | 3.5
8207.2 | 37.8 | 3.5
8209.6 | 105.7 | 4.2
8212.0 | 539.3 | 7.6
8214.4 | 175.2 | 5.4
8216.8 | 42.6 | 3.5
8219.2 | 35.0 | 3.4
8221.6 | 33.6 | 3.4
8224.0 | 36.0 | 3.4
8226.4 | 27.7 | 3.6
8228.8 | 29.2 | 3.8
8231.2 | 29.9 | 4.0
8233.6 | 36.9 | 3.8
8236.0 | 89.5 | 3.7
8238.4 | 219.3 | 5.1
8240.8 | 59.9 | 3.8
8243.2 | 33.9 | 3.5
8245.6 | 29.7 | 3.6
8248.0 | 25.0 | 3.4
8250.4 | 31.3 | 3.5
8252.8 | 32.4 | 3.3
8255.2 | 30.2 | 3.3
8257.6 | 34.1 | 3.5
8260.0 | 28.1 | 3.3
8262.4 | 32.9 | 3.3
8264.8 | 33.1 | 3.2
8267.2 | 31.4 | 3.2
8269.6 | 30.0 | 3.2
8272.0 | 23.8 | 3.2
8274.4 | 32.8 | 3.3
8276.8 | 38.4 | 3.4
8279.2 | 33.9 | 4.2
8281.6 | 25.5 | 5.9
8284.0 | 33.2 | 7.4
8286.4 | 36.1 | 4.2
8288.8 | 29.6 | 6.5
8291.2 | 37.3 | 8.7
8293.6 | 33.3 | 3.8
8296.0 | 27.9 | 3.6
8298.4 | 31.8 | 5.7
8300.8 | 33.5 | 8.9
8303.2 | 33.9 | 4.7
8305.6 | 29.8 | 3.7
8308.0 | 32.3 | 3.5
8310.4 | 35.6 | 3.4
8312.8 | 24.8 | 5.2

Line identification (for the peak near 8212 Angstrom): Halpha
